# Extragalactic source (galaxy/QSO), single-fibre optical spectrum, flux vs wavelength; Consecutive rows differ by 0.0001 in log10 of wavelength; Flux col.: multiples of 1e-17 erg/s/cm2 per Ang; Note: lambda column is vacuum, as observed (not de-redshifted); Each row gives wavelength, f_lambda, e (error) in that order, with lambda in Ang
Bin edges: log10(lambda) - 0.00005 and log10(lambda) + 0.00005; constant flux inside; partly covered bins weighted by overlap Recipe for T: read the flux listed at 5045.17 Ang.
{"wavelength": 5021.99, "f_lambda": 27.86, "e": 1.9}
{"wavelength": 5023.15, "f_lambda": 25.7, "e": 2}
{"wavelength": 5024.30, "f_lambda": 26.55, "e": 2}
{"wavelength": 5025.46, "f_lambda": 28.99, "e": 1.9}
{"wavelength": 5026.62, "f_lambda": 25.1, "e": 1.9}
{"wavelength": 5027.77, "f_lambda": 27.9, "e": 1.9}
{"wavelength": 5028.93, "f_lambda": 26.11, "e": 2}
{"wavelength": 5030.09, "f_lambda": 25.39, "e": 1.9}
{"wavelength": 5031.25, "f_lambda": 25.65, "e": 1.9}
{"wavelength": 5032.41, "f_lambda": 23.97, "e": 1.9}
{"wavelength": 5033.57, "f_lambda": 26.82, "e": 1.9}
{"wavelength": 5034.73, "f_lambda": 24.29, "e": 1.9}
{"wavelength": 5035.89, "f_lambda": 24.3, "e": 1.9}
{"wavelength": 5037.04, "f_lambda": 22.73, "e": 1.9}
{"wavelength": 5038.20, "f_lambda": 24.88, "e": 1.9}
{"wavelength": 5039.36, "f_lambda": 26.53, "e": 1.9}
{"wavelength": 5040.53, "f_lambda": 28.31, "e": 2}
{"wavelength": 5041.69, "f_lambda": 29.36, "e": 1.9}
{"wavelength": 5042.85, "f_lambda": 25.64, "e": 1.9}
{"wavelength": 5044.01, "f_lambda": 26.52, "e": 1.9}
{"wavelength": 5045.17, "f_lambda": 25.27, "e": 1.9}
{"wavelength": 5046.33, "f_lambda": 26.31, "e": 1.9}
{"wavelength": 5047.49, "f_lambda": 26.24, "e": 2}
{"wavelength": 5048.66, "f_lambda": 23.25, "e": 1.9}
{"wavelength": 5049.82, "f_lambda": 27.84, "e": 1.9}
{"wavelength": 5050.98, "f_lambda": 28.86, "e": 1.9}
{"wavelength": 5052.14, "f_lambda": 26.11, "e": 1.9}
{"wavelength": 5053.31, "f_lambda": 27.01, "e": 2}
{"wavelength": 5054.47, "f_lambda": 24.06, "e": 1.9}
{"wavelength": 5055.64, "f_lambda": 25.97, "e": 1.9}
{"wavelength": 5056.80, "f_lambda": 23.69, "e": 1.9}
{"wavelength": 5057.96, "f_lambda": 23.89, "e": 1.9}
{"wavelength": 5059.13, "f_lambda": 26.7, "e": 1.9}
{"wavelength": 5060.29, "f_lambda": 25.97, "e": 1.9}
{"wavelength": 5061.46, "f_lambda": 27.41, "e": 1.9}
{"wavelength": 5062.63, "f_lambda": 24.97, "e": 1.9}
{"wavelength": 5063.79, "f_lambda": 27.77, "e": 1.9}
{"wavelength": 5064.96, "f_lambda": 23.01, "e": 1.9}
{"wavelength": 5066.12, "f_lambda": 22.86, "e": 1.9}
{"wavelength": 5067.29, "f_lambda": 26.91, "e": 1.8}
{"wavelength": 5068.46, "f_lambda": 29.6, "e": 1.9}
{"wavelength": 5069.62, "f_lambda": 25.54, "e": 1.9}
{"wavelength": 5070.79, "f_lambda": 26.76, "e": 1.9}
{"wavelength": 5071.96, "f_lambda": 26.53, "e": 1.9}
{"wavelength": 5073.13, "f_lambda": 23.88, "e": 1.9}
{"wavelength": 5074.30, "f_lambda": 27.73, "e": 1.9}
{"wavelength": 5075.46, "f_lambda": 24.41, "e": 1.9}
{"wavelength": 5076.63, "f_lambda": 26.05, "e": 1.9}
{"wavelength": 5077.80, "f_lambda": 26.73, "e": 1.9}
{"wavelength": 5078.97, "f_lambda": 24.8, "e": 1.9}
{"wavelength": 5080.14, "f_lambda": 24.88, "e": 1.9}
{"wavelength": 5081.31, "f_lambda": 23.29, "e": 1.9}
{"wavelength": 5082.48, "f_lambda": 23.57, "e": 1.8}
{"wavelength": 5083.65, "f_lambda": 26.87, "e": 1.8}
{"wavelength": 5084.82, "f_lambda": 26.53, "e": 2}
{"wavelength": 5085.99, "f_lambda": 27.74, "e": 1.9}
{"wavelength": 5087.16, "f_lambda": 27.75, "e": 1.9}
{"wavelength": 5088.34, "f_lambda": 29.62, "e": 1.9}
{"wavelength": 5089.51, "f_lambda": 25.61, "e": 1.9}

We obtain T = 25.27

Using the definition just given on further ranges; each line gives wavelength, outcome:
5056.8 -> 23.69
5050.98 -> 28.86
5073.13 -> 23.88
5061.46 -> 27.41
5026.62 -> 25.1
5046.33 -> 26.31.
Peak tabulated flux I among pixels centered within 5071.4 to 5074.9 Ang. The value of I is 27.73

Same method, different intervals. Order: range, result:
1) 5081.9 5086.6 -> 27.74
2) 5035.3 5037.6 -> 24.3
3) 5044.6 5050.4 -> 27.84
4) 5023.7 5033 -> 28.99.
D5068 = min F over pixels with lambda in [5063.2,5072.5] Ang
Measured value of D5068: 22.86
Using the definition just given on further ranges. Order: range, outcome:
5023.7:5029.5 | 25.1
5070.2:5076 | 23.88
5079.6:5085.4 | 23.29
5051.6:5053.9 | 26.11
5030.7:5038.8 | 22.73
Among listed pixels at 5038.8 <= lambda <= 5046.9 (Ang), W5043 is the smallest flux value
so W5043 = 25.27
